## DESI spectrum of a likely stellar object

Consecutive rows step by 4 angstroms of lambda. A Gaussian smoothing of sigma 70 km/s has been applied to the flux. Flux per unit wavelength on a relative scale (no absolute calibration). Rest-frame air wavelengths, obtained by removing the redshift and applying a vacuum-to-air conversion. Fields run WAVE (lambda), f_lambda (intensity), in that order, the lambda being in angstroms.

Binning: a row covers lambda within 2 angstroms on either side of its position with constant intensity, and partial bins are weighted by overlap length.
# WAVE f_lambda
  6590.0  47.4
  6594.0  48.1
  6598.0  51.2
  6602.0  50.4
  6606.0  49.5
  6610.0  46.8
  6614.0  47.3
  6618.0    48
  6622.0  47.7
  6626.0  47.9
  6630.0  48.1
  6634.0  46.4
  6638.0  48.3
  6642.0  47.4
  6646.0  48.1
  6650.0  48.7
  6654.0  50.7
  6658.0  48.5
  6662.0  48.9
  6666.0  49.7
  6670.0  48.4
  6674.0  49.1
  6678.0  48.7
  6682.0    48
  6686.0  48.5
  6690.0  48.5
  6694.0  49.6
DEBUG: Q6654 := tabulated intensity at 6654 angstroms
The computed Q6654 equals 50.7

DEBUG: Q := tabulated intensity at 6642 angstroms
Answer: 47.4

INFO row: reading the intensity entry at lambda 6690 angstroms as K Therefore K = 48.5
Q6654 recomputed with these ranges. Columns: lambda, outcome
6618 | 48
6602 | 50.4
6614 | 47.3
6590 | 47.4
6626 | 47.9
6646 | 48.1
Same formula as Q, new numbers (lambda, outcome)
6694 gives 49.6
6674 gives 49.1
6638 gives 48.3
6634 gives 46.4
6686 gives 48.5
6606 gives 49.5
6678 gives 48.7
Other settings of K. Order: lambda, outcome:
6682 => 48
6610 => 46.8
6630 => 48.1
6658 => 48.5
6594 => 48.1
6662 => 48.9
